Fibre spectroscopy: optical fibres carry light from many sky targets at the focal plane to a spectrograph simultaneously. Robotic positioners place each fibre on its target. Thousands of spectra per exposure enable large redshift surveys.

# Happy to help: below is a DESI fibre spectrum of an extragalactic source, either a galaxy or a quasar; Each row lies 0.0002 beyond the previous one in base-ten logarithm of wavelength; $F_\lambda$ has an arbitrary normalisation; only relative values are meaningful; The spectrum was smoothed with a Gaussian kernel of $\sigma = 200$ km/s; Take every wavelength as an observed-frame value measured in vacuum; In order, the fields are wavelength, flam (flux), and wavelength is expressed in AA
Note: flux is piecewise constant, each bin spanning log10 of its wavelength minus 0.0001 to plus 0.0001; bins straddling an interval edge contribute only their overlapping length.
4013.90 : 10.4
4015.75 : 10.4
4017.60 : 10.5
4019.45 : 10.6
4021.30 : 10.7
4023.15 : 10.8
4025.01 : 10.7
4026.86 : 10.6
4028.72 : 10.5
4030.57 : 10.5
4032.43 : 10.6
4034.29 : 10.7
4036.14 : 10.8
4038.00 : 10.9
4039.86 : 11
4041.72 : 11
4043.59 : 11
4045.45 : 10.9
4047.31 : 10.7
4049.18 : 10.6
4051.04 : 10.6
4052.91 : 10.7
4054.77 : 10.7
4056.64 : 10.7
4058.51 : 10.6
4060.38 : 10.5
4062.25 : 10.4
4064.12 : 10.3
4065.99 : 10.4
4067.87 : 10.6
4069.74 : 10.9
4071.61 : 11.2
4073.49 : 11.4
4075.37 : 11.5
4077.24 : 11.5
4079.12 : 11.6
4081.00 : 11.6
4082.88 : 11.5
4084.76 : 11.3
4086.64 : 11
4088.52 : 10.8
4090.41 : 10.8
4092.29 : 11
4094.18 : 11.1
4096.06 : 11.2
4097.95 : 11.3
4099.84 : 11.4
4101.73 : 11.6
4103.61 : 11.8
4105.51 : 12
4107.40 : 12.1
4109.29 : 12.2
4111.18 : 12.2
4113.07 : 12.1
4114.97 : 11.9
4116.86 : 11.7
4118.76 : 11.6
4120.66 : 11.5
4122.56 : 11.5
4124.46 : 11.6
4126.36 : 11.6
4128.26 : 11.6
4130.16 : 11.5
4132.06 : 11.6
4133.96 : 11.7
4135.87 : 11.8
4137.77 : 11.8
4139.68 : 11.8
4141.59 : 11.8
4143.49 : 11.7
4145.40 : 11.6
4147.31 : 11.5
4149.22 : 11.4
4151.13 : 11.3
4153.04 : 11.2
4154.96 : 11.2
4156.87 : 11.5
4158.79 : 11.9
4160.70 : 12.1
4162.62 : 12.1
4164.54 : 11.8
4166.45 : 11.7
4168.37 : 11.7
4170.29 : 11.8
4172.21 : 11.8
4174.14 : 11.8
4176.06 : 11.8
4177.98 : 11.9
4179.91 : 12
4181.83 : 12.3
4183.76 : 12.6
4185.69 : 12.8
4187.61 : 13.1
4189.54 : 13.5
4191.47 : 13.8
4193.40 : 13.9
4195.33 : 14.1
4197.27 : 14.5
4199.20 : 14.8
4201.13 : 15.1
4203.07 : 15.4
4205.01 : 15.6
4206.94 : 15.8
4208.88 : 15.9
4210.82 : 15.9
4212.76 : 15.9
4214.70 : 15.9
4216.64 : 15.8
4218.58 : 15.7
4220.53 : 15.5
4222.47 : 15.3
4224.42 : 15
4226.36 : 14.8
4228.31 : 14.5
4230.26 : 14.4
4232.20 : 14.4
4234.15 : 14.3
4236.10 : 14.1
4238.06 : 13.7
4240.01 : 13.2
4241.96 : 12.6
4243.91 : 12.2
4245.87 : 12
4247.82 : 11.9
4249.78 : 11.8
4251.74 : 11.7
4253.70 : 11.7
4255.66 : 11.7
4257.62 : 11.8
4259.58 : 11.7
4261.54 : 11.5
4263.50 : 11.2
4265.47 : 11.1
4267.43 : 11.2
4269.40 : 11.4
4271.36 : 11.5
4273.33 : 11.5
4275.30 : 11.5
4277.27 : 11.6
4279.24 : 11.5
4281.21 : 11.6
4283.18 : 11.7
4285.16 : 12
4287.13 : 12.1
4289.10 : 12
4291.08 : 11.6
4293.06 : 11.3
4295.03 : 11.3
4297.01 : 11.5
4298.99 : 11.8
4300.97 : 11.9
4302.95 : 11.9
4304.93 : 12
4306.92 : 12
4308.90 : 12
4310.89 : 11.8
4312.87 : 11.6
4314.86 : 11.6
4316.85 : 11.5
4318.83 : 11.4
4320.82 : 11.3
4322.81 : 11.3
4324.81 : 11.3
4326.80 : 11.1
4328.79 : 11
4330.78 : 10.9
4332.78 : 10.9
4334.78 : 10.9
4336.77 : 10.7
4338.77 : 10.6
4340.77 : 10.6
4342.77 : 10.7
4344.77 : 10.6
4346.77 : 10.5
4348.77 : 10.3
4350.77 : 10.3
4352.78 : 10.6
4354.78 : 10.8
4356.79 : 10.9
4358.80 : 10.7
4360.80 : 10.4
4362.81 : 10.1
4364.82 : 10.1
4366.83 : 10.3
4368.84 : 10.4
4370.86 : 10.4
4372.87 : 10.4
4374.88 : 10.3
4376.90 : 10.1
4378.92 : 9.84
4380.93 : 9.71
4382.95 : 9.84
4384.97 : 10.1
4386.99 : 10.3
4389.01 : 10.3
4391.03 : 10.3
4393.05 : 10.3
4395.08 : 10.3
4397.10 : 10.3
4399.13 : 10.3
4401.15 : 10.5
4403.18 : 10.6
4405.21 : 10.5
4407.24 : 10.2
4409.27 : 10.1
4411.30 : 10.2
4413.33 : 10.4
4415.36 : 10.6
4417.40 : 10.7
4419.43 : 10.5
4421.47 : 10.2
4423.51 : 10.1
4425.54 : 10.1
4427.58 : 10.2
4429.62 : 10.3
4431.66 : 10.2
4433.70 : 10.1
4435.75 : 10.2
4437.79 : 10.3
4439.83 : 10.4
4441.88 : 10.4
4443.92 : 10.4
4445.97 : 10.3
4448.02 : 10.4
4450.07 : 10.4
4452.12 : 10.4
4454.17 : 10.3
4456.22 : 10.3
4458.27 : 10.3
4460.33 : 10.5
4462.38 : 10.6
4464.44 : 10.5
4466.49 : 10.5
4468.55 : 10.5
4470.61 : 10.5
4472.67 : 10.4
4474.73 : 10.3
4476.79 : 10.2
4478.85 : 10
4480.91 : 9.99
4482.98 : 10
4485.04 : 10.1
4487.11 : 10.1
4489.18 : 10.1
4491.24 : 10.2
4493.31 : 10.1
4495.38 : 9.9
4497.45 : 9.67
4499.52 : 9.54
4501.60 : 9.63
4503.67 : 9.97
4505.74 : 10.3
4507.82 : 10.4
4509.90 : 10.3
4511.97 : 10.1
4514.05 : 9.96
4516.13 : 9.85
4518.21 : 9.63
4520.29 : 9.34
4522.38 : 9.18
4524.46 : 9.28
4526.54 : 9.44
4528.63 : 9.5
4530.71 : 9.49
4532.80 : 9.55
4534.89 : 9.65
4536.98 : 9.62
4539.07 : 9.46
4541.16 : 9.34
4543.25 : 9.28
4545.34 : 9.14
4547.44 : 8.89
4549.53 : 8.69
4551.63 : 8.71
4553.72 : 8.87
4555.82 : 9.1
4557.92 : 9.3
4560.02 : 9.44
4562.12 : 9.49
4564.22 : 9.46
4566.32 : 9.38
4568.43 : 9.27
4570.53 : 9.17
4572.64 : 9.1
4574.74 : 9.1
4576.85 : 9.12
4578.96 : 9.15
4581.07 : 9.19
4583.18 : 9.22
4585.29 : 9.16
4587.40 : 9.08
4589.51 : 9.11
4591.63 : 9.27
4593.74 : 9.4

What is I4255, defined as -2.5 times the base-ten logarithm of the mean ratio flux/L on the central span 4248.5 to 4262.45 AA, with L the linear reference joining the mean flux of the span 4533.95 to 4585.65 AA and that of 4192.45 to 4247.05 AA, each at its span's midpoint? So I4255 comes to 0.20 mag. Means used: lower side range 14.6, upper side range 9.21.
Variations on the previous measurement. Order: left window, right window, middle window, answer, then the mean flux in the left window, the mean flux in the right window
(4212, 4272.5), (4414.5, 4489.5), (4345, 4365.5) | 0.113 mag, 13.2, 10.3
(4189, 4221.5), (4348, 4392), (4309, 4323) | 0.031 mag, 15.1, 10.3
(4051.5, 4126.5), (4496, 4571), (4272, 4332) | -0.115 mag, 11.3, 9.49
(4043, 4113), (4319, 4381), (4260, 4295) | -0.078 mag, 11.1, 10.6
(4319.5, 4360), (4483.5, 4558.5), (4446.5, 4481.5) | -0.041 mag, 10.8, 9.61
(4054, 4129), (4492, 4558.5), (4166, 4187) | -0.102 mag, 11.3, 9.54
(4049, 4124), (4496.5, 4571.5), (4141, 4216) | -0.195 mag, 11.2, 9.48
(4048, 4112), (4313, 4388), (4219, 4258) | -0.228 mag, 11.1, 10.6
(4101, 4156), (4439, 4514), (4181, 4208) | -0.231 mag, 11.7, 10.2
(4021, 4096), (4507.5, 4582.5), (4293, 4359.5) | -0.114 mag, 10.9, 9.38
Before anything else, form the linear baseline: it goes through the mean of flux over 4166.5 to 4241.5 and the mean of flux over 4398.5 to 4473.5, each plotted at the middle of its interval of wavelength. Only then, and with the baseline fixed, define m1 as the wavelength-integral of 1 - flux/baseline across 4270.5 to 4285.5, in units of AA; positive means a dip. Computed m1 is 1.47 AA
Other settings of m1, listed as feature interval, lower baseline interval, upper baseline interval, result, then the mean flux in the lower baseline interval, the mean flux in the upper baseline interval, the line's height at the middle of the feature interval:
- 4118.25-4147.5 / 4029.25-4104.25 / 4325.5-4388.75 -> -2.1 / 11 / 10.5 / 10.9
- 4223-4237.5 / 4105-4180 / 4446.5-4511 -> -4.1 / 11.7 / 10.2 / 11.3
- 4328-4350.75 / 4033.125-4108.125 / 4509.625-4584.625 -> -1.3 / 11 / 9.34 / 10.1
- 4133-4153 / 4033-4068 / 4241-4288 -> -0.9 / 10.7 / 11.7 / 11.1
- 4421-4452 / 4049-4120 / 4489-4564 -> -1.2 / 11.2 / 9.56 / 9.9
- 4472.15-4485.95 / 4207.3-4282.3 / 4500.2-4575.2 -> 0.1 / 13.1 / 9.46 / 10.2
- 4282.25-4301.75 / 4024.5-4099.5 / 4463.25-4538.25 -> -2.5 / 10.9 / 9.94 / 10.4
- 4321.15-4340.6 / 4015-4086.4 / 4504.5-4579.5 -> -1.8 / 10.8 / 9.42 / 10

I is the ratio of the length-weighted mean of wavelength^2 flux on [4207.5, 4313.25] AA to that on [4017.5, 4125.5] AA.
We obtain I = 1.25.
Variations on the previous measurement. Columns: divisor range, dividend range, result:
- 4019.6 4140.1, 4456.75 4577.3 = 1.06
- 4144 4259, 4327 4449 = 0.86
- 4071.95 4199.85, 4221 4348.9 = 1.07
